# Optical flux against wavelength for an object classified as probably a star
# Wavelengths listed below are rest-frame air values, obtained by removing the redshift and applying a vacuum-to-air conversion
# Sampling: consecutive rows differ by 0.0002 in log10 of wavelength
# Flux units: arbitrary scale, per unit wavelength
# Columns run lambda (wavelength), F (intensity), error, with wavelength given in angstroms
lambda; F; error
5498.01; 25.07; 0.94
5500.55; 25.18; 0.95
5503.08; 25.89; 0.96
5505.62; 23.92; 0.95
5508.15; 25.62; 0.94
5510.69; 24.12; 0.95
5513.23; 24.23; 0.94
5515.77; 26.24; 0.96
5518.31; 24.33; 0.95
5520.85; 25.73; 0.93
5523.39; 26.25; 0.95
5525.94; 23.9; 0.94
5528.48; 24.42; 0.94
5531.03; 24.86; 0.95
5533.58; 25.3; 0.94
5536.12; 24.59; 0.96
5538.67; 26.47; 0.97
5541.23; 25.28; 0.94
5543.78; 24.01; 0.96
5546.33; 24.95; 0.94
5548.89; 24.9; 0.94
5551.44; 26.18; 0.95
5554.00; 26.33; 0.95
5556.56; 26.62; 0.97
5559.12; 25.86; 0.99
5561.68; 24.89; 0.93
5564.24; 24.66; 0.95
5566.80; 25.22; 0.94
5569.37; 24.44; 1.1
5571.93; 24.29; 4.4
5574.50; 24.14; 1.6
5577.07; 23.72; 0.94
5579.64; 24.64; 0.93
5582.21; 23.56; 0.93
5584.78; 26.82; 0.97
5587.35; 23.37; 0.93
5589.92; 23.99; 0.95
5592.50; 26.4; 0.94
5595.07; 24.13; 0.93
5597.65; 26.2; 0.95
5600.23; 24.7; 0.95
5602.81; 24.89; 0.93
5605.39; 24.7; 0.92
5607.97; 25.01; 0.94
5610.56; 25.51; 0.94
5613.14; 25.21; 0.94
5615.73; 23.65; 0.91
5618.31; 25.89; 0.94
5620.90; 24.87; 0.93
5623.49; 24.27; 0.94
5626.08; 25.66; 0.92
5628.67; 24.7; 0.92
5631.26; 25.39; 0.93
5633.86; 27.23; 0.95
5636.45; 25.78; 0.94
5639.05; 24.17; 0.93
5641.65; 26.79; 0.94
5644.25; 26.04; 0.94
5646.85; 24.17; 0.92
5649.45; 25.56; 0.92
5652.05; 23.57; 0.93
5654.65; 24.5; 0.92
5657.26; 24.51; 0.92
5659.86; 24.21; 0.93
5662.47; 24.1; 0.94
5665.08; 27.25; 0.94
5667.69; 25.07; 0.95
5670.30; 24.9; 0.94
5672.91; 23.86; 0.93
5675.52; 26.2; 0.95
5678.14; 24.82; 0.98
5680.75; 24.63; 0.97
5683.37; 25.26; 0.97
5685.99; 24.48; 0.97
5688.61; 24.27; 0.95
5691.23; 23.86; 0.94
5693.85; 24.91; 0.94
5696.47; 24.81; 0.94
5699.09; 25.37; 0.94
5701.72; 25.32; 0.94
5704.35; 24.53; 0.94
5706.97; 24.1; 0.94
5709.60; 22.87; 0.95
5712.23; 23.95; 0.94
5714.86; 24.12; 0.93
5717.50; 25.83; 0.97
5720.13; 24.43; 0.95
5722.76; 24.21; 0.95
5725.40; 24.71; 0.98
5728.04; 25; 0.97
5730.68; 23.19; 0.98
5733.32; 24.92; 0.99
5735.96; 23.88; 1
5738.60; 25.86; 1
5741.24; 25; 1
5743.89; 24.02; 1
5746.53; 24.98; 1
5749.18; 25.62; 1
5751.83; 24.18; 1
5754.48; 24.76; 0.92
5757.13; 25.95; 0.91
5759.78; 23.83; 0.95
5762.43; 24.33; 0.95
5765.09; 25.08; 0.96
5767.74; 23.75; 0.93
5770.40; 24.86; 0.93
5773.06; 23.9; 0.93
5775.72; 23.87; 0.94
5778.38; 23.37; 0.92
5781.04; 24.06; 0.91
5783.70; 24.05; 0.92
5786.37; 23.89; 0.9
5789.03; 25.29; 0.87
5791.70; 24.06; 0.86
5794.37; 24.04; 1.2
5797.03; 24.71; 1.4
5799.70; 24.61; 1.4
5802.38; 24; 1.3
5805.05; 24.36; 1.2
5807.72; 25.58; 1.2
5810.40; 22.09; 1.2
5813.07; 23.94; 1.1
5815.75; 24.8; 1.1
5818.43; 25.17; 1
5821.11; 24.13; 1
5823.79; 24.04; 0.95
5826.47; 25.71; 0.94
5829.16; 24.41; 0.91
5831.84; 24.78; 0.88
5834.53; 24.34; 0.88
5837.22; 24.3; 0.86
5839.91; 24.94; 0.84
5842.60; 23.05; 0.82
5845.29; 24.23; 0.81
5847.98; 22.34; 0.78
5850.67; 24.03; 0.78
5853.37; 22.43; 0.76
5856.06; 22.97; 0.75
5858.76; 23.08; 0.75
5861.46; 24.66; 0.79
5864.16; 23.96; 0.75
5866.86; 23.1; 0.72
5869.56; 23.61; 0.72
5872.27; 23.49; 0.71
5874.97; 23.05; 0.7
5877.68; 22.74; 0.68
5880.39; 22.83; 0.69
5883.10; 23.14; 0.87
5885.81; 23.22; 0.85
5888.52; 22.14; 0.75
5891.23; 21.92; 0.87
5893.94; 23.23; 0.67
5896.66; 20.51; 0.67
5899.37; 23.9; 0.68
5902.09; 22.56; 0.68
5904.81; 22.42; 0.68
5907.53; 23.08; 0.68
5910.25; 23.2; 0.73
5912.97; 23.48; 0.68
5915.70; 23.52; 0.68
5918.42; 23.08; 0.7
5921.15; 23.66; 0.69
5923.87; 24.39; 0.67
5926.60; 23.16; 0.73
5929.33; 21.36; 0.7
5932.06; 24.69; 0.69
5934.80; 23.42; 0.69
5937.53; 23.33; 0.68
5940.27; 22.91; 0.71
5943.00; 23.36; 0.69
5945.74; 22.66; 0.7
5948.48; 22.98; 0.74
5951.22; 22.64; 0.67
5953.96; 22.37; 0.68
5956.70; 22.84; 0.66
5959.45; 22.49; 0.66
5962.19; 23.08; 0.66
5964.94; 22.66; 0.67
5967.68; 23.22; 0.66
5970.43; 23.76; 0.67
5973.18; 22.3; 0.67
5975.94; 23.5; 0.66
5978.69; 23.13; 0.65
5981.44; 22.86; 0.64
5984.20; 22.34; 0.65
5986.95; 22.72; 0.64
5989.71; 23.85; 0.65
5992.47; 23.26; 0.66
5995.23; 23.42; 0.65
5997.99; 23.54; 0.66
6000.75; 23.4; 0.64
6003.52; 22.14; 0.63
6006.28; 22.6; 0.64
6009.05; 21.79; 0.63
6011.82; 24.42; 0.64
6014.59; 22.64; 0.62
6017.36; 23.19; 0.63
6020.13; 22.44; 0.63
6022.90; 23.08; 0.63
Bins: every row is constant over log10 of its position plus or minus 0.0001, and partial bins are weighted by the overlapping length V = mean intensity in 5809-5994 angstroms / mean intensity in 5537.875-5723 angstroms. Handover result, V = 0.9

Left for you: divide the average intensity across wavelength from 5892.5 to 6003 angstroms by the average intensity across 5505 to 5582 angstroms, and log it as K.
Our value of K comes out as 0.9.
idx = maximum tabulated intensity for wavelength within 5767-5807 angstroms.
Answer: 25.29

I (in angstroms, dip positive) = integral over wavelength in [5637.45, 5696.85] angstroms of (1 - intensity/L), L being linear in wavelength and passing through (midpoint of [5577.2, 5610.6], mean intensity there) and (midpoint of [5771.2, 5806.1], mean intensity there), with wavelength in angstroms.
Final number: -0.7 angstroms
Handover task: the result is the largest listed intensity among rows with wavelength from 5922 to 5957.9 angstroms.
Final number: 24.69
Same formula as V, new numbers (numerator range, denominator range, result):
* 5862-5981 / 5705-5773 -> 0.94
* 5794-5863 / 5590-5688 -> 0.96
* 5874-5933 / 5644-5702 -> 0.92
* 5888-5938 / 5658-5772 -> 0.93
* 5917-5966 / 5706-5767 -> 0.94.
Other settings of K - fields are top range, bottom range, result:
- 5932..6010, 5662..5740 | 0.93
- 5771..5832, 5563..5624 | 0.98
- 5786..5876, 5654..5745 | 0.98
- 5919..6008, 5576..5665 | 0.92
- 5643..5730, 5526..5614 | 0.99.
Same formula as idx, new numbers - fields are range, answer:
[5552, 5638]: 27.23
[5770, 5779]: 24.86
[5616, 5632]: 25.89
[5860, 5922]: 24.66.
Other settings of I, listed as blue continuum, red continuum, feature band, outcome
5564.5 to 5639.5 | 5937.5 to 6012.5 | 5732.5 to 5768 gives -0.9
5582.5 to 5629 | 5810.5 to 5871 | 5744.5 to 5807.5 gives -0.5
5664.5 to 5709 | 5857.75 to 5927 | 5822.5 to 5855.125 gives -0.6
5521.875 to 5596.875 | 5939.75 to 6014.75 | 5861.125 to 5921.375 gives 0.9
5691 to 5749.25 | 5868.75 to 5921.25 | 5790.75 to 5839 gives -1.5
